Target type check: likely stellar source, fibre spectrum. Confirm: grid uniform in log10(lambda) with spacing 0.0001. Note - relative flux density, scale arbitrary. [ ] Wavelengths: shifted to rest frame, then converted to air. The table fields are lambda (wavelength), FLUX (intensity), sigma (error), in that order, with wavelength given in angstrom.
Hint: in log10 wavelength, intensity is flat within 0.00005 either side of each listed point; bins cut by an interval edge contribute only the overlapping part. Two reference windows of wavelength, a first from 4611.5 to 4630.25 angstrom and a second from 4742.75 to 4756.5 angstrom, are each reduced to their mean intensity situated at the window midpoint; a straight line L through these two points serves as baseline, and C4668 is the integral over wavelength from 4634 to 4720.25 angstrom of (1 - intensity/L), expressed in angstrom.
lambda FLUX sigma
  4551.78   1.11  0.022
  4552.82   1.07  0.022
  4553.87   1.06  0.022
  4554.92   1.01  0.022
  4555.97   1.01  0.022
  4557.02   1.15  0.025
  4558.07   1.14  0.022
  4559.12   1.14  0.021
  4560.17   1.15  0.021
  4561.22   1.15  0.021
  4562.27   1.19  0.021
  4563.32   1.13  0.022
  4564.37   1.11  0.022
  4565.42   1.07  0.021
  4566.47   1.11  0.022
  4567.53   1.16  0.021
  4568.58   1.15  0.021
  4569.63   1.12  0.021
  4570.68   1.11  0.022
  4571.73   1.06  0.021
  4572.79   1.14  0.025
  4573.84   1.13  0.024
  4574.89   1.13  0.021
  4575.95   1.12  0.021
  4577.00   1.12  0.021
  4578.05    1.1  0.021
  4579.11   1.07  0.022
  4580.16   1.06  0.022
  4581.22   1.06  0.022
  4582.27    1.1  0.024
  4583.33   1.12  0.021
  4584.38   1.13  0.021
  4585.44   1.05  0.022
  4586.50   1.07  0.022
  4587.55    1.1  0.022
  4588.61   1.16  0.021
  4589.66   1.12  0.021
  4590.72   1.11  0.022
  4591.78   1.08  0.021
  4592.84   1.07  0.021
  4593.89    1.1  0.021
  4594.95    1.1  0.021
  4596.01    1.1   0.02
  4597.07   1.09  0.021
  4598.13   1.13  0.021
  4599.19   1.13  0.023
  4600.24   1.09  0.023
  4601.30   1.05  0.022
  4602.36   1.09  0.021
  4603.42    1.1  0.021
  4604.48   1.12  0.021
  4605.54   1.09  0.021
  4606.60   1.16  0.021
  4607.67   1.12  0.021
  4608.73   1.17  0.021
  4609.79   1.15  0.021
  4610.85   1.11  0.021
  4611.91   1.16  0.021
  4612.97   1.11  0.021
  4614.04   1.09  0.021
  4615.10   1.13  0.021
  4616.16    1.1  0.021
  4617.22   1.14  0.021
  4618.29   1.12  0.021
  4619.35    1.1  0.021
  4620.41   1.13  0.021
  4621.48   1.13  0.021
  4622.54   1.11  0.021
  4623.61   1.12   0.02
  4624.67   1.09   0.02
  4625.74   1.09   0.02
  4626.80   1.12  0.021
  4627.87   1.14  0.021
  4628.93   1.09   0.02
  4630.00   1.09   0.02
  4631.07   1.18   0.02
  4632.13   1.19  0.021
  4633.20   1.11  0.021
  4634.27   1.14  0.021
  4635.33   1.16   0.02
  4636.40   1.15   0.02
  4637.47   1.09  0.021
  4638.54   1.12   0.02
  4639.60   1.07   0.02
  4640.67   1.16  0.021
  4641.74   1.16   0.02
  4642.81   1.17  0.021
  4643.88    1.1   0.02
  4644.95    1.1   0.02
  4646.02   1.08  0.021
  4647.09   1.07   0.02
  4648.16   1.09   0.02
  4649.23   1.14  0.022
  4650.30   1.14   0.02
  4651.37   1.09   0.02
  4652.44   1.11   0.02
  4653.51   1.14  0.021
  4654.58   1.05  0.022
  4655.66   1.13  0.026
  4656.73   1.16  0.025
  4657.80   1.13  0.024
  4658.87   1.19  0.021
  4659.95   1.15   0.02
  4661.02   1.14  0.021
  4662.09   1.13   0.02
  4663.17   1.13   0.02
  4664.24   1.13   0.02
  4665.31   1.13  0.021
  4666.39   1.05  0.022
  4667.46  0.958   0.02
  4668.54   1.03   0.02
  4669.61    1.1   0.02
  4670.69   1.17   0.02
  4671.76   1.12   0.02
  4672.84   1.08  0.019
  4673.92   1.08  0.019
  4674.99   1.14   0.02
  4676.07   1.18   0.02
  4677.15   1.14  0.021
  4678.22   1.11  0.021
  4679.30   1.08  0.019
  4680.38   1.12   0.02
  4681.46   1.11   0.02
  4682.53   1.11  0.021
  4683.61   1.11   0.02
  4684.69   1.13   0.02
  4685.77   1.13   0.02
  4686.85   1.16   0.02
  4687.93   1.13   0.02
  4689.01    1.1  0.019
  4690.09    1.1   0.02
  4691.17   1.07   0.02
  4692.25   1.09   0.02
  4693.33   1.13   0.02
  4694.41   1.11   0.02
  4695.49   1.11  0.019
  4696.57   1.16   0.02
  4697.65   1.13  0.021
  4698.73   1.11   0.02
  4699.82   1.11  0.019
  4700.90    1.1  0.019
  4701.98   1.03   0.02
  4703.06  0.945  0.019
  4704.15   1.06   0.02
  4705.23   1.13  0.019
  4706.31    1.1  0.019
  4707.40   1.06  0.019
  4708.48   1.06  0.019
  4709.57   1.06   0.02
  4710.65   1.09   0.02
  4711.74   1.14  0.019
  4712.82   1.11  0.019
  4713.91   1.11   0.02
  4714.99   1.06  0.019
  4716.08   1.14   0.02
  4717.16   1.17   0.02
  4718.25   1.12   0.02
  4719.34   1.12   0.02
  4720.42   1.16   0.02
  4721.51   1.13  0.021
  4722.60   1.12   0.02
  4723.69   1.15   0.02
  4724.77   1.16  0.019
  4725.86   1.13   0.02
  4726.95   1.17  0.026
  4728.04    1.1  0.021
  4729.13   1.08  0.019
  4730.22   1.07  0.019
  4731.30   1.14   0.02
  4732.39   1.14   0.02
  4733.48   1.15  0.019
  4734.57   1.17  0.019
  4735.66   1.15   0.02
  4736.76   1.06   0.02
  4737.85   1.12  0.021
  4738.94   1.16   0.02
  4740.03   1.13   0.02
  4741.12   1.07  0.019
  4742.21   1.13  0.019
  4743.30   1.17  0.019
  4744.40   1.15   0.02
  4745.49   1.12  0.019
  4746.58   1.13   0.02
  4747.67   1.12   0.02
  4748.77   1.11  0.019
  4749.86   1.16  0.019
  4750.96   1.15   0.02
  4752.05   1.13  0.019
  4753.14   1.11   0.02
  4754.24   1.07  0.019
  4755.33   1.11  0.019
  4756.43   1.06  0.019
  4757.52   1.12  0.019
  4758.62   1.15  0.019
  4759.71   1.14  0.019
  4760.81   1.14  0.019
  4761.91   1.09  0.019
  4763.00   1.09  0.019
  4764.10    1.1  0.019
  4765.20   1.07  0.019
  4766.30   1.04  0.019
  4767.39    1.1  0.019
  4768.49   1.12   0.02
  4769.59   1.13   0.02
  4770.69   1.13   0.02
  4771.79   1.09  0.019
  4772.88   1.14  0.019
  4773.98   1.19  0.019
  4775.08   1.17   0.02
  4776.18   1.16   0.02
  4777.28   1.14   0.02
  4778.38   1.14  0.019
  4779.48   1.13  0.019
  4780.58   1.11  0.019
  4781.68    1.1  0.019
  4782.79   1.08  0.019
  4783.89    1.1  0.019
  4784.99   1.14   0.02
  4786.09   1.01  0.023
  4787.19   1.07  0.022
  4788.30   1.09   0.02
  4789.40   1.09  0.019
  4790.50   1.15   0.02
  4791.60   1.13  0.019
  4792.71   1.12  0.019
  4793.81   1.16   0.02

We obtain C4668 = 0.6 angstrom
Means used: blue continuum 1.11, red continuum 1.12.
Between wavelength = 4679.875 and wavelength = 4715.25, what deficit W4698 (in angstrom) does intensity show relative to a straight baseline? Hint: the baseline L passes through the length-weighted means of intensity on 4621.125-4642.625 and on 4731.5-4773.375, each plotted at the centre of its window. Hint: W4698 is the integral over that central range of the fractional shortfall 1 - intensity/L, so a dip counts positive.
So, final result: 0.7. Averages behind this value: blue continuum 1.13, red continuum 1.12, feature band 1.1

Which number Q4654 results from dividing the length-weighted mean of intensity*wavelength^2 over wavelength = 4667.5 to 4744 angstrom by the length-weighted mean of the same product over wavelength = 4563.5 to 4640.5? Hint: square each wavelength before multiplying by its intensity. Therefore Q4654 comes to 1.04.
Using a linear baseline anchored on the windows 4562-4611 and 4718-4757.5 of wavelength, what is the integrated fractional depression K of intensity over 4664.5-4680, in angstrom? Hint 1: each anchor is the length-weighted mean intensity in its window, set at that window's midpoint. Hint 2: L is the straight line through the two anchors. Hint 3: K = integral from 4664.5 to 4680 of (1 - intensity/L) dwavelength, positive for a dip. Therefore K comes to 0.3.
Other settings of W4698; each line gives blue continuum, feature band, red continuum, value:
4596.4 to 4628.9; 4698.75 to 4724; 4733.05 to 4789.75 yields 0.4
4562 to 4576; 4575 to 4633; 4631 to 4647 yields 0.8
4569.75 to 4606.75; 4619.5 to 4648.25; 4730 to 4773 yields -0.4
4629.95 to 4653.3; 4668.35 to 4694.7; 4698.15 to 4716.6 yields -0.4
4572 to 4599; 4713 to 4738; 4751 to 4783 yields -0.3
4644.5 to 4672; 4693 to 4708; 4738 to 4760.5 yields 0.3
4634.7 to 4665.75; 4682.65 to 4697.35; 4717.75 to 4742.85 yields 0.1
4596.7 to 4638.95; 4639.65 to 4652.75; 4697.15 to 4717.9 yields -0.1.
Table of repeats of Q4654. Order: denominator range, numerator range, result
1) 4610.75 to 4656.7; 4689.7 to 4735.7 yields 1.03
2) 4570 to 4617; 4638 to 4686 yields 1.04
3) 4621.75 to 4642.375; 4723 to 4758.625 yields 1.05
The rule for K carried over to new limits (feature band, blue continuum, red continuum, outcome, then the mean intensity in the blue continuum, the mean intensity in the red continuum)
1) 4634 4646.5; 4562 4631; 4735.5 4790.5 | -0.1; 1.11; 1.12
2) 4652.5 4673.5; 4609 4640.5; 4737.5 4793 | 0.2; 1.12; 1.12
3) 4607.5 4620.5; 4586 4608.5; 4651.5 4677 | -0.2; 1.1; 1.11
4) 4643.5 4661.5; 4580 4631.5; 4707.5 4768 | -0.1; 1.11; 1.12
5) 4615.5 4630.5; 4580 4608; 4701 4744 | -0.1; 1.1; 1.11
